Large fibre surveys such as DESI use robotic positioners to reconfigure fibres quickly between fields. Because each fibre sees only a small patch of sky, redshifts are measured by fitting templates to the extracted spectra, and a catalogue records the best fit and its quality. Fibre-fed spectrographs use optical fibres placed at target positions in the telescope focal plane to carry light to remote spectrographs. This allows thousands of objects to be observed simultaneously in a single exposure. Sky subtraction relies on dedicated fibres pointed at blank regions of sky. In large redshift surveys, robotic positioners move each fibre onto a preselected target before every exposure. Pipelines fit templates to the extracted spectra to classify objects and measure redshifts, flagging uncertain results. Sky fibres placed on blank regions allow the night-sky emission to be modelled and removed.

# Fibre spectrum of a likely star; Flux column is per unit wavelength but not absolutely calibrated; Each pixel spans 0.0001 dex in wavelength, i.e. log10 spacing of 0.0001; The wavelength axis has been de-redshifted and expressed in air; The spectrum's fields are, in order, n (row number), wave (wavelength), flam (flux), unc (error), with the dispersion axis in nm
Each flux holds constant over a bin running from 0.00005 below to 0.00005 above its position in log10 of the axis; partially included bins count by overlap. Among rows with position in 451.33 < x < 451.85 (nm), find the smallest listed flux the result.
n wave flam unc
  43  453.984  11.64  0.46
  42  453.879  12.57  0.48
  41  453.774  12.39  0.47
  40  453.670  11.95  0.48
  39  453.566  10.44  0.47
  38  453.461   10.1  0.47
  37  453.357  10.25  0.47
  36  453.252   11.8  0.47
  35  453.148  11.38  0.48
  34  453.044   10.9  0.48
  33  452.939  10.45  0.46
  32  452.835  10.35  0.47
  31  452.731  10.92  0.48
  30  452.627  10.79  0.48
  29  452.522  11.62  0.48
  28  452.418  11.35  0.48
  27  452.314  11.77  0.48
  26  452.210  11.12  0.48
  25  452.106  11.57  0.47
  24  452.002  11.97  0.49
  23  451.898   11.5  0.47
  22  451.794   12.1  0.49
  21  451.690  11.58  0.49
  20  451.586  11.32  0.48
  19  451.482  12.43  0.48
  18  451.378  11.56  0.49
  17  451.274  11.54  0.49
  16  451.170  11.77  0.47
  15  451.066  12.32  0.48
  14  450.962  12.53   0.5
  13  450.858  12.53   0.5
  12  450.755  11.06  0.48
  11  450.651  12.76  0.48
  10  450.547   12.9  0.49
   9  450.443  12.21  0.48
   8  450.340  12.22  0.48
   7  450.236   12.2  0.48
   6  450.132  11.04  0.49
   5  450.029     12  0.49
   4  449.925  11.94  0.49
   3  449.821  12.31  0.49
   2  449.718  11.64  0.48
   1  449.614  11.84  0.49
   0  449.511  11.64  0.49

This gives 11.32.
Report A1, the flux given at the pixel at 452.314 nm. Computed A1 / 11.77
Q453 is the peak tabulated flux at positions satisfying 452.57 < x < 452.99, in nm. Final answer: 10.92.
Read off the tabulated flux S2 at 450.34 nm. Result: 12.22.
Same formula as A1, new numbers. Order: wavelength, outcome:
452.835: 10.35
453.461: 10.1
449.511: 11.64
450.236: 12.2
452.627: 10.79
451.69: 11.58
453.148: 11.38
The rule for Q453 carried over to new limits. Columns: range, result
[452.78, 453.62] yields 11.8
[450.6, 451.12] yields 12.76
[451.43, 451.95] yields 12.43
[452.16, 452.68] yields 11.77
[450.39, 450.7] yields 12.9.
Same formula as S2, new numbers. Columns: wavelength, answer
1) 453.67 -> 11.95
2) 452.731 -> 10.92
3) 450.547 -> 12.9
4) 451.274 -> 11.54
